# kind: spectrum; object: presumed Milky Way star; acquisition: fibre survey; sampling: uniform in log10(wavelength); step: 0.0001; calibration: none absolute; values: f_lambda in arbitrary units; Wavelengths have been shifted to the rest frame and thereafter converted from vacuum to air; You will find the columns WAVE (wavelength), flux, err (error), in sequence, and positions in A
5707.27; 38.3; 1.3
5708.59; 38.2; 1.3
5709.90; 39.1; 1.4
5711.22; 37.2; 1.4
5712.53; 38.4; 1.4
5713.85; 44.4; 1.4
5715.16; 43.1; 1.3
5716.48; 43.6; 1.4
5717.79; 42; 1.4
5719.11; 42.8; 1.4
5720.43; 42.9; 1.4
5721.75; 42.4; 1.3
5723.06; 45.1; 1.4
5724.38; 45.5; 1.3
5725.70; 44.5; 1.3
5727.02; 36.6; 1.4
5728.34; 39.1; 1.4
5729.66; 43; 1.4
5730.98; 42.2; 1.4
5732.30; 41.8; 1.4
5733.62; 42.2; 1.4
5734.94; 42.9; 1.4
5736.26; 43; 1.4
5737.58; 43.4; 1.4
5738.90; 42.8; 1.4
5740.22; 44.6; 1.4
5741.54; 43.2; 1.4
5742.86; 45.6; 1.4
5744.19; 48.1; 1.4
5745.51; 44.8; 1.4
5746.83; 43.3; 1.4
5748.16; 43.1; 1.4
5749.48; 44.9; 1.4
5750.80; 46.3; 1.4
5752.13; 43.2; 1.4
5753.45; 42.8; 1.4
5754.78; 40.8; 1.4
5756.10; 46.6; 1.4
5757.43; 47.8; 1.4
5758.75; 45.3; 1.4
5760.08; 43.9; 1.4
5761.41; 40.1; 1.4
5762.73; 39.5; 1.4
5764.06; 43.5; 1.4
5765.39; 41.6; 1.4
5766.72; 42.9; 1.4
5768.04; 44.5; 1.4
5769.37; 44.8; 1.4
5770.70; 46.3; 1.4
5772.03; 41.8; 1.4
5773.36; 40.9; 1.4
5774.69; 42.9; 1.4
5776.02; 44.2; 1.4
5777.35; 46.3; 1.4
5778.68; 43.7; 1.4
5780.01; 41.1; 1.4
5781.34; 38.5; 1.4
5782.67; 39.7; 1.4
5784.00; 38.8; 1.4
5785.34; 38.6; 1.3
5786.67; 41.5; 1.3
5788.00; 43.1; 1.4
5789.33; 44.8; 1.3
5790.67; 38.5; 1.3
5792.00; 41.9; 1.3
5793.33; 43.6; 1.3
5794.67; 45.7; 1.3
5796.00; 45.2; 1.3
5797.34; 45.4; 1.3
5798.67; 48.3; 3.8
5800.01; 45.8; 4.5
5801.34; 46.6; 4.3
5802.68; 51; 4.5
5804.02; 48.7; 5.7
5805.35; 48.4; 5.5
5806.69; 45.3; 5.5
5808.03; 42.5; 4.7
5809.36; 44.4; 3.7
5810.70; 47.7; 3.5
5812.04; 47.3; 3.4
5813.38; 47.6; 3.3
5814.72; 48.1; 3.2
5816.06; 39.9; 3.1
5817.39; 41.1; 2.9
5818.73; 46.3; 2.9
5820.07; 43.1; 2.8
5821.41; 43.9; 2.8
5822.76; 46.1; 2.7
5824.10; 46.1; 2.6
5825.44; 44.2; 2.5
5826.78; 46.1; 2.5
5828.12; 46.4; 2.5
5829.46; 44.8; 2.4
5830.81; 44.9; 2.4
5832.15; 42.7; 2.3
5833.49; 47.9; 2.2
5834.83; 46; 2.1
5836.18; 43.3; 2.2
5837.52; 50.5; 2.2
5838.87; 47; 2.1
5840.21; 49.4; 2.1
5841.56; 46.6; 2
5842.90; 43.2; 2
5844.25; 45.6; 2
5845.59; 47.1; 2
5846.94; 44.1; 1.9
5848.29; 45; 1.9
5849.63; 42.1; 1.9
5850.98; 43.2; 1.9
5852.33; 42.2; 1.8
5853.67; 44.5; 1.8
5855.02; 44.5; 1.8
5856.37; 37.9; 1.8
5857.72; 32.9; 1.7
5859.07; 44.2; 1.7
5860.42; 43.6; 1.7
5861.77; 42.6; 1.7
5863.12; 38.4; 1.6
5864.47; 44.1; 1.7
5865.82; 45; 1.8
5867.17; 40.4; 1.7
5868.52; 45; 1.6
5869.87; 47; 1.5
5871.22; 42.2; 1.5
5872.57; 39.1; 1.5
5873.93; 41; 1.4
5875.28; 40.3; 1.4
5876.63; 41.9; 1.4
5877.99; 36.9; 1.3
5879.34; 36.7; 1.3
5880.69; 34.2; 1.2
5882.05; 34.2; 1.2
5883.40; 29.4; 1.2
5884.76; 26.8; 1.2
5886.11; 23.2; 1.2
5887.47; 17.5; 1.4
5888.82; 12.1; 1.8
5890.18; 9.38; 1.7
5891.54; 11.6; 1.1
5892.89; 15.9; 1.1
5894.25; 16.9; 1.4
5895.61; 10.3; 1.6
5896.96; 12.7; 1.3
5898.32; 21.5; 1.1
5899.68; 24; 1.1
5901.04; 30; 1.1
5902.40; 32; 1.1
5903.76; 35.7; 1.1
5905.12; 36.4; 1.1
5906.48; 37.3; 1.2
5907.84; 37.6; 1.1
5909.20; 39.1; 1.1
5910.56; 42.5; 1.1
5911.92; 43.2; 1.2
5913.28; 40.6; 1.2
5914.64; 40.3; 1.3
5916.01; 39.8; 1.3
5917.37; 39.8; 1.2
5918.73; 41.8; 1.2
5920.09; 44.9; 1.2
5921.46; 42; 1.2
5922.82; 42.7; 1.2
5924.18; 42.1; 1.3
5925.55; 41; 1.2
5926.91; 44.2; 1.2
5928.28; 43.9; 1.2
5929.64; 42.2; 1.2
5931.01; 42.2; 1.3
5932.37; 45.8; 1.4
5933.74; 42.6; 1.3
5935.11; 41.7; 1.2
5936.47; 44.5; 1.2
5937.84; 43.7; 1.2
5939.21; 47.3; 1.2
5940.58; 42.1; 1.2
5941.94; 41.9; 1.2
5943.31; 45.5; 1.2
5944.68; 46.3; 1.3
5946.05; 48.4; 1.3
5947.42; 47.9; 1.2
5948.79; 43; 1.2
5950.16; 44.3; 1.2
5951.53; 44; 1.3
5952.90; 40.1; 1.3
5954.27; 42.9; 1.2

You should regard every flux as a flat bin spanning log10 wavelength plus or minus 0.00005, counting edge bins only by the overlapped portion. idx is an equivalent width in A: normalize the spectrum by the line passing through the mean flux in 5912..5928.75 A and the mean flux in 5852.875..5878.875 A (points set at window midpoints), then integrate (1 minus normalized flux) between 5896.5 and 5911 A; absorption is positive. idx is 3.5 A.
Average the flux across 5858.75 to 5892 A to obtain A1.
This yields 34.7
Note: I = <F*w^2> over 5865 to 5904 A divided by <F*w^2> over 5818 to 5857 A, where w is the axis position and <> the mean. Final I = 0.66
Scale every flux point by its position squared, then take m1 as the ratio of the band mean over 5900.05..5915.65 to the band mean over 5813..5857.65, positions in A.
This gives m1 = 0.86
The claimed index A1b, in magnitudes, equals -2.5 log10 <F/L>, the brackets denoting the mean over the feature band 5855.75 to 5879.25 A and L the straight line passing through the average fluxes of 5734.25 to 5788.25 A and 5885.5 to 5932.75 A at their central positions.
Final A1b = -0.160 mag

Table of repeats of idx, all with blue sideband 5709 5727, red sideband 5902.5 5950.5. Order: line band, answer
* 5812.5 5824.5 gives -0.7 A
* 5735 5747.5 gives -0.6 A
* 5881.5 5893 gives 6.0 A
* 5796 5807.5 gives -1.4 A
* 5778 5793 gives 0.4 A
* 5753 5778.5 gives -0.8 A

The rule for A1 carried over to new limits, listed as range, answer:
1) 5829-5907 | 36.4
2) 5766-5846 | 44.6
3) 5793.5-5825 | 45.8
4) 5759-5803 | 43.1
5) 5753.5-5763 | 43.6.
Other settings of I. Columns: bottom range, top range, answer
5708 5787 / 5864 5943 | 0.88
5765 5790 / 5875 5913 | 0.69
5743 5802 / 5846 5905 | 0.80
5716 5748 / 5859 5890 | 0.88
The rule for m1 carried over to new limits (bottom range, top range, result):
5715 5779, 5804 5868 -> 1.06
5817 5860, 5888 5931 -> 0.76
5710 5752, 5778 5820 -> 1.05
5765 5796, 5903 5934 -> 1.02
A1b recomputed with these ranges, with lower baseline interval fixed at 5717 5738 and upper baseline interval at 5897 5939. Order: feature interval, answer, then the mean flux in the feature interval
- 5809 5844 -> -0.12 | 45.6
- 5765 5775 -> -0.04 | 43.3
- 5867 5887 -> 0.08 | 36.9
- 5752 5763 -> -0.04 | 43.5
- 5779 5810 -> -0.06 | 43.8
